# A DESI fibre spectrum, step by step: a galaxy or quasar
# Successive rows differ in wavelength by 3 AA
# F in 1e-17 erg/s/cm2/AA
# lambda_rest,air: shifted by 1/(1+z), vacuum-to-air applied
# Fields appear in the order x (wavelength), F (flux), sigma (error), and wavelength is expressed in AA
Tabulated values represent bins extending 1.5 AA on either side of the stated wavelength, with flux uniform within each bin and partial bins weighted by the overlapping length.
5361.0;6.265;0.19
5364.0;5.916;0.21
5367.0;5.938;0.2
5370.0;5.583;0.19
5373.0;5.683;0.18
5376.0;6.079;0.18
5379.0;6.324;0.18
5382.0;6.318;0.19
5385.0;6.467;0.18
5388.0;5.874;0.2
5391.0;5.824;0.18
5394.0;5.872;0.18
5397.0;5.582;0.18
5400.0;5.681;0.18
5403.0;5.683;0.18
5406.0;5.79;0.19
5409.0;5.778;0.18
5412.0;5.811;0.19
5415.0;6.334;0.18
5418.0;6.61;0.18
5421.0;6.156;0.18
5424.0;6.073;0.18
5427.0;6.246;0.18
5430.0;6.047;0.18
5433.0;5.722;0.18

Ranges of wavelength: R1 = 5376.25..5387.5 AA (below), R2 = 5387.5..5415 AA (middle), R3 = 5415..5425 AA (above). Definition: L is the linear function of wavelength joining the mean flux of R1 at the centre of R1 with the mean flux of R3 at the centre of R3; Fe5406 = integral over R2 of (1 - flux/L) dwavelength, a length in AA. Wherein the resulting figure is 2.20 AA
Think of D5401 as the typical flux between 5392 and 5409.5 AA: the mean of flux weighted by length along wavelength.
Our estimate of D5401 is 5.73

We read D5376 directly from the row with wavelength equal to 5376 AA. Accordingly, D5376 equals 6.079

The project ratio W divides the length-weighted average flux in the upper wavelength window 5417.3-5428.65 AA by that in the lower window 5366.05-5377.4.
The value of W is 1.07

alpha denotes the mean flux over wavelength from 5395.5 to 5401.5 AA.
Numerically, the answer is 5.63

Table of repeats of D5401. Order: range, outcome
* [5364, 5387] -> 6.04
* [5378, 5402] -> 5.98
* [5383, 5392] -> 6.08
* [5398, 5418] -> 5.9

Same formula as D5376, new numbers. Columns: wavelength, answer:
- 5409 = 5.778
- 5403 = 5.683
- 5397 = 5.582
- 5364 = 5.916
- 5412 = 5.811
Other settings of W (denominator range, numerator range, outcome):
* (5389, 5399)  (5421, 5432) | 1.06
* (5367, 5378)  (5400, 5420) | 1.03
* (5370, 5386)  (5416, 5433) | 1.01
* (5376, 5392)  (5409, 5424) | 1.00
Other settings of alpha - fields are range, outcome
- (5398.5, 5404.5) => 5.68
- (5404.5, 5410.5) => 5.78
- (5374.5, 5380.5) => 6.2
